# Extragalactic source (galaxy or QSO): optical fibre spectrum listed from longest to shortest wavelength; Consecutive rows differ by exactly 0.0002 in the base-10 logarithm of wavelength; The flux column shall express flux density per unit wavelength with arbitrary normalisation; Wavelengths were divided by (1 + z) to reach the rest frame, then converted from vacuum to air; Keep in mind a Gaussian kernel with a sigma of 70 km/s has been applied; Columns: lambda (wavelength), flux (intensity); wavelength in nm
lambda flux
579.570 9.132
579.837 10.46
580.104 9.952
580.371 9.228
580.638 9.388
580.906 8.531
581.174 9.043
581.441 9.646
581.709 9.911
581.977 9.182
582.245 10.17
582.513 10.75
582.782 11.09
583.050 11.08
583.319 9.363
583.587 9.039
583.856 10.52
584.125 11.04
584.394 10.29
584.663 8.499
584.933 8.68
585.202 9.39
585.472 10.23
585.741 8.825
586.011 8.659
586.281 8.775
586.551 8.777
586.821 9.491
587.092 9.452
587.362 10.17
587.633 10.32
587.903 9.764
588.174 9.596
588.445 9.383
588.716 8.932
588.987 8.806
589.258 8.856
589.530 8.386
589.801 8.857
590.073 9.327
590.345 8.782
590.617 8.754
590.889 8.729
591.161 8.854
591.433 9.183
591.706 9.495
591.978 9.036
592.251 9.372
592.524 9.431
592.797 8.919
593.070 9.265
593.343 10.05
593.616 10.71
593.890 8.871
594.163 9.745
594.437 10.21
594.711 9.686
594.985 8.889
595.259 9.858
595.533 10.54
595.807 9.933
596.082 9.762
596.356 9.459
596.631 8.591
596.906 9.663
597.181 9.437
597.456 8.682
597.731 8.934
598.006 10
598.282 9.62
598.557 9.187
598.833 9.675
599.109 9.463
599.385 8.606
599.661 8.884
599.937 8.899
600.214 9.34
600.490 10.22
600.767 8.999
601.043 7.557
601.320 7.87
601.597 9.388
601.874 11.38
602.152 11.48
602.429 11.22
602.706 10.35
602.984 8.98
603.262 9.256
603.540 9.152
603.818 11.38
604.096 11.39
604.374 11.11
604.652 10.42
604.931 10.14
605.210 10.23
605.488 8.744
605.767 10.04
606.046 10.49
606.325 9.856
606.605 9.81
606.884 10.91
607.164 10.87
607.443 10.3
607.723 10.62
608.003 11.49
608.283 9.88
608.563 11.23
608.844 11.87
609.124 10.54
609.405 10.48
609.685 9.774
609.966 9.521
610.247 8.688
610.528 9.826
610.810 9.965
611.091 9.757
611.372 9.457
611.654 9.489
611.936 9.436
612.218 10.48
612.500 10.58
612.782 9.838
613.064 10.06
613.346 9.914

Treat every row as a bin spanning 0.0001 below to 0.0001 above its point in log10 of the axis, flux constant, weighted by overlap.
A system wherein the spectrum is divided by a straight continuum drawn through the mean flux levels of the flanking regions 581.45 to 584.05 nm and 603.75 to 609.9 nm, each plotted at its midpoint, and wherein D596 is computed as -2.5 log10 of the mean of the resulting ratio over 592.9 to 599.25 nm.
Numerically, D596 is 0.083 mag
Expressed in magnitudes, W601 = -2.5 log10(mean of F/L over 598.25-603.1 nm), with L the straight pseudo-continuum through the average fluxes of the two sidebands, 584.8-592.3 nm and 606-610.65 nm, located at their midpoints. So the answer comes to 0.04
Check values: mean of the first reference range 9.17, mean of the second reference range 10.4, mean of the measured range 9.51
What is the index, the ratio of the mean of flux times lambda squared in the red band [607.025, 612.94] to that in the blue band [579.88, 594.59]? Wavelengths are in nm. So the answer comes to 1.16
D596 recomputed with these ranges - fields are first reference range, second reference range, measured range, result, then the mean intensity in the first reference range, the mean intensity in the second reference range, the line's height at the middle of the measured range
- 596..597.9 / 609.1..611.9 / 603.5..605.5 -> -0.11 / 9.22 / 9.7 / 9.49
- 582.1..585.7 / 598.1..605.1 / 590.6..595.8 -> 0.04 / 9.98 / 9.76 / 9.86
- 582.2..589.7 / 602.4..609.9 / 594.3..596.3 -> 0.01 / 9.57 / 10.4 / 9.94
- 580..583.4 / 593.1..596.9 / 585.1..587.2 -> 0.07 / 9.8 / 9.7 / 9.77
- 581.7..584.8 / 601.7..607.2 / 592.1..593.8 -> 0.07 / 10.1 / 10.3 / 10.2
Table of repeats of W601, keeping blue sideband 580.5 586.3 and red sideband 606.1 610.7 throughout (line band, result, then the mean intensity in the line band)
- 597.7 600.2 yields 0.092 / 9.27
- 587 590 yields 0.054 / 9.32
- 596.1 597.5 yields 0.088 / 9.25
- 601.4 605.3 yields -0.018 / 10.4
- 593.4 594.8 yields 0.010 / 9.86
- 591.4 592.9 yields 0.074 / 9.25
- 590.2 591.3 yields 0.125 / 8.79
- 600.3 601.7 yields 0.153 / 8.82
